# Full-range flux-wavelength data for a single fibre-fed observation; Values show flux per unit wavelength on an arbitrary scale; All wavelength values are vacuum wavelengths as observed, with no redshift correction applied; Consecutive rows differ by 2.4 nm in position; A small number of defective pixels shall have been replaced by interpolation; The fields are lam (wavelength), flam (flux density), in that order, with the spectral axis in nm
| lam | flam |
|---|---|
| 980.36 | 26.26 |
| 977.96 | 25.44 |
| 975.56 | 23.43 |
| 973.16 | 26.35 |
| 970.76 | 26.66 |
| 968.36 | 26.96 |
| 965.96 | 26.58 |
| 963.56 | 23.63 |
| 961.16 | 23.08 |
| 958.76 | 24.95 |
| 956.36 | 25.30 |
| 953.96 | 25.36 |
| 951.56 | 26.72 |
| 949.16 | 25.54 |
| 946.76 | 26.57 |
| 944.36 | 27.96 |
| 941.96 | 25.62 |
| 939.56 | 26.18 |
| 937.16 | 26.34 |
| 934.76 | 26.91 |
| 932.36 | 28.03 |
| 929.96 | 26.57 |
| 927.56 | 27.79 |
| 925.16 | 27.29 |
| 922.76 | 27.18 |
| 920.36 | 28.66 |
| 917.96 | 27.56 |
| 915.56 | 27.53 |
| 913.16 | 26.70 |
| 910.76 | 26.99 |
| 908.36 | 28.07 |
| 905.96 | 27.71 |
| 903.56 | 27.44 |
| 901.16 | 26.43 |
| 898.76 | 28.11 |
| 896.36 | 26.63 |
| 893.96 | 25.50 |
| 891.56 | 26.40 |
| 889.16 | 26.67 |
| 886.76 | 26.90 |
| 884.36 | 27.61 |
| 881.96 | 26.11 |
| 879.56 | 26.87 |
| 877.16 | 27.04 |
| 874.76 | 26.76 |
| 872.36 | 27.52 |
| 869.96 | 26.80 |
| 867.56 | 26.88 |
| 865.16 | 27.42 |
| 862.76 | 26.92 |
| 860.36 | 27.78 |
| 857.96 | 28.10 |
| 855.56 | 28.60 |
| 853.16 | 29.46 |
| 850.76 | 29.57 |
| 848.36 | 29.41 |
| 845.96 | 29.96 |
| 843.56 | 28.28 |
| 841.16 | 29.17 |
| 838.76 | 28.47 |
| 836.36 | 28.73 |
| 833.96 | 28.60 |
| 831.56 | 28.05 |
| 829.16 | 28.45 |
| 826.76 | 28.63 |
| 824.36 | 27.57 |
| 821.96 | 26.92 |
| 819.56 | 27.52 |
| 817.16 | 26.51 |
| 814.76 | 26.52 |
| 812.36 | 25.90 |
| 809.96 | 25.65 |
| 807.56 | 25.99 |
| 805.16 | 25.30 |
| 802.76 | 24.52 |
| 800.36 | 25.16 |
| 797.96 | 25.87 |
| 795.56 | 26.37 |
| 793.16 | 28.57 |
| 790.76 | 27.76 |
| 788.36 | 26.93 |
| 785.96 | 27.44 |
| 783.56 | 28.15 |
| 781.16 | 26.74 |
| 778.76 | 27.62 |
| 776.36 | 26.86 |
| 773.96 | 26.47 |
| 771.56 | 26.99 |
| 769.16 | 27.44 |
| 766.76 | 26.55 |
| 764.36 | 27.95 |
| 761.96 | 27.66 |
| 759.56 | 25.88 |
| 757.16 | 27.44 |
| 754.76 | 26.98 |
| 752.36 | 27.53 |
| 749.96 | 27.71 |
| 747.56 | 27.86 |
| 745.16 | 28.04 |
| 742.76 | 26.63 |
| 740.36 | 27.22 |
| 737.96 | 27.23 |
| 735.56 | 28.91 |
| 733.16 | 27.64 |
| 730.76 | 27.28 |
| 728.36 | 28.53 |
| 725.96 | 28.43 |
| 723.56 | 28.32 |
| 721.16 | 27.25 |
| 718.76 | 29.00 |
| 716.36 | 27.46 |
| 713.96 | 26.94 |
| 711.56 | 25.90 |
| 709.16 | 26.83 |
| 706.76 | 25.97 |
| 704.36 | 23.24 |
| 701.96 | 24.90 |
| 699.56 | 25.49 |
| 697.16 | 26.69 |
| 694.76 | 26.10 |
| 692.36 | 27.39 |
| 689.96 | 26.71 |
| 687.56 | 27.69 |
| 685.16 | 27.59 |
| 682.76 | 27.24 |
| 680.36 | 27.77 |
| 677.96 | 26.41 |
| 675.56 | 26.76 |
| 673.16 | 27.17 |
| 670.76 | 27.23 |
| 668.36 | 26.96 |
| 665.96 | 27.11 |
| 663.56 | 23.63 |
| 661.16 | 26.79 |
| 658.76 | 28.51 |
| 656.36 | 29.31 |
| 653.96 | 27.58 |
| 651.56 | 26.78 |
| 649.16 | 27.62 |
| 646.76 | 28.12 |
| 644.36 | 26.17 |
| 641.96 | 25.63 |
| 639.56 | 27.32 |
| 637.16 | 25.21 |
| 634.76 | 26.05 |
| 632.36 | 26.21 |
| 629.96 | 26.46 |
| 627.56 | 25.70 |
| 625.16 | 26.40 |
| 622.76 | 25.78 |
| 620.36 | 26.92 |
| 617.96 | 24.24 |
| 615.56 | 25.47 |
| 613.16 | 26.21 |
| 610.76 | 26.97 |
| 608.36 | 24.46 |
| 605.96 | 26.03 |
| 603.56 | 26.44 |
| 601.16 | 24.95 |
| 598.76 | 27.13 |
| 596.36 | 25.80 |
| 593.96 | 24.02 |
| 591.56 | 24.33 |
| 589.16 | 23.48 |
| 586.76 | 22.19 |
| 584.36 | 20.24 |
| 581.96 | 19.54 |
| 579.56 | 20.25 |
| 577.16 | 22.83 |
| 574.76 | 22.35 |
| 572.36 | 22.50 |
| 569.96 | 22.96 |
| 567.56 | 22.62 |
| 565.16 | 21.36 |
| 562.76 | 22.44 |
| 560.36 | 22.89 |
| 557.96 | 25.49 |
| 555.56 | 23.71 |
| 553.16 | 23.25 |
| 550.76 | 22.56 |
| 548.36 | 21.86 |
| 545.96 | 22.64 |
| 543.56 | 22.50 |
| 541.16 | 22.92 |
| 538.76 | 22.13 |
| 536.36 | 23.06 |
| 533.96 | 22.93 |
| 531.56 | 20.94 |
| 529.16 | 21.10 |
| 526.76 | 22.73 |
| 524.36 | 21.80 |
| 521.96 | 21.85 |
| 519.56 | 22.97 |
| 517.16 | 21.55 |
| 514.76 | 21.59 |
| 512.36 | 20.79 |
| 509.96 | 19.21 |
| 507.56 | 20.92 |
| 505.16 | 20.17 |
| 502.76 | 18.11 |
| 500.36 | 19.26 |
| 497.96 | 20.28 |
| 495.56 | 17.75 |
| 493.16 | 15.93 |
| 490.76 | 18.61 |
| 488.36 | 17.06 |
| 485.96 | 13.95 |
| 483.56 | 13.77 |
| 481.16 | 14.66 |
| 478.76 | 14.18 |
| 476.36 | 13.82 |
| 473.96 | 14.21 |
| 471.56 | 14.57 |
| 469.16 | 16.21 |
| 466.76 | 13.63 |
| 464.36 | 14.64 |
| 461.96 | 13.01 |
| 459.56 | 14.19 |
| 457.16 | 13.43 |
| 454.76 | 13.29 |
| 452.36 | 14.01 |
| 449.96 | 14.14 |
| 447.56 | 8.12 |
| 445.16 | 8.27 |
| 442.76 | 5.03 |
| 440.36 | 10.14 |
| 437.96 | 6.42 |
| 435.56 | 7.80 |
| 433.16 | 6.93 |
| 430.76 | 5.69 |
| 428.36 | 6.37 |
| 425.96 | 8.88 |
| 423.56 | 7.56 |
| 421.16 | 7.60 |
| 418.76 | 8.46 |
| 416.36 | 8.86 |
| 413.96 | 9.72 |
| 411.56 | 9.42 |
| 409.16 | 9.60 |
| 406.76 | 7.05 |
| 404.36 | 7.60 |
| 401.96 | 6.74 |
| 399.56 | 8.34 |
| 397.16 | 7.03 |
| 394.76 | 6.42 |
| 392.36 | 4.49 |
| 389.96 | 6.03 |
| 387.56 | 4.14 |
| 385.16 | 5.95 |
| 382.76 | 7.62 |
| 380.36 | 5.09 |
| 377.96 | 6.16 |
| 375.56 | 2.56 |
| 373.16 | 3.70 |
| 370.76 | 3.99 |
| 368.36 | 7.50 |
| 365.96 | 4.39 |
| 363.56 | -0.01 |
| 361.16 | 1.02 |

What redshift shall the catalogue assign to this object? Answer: 0.13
